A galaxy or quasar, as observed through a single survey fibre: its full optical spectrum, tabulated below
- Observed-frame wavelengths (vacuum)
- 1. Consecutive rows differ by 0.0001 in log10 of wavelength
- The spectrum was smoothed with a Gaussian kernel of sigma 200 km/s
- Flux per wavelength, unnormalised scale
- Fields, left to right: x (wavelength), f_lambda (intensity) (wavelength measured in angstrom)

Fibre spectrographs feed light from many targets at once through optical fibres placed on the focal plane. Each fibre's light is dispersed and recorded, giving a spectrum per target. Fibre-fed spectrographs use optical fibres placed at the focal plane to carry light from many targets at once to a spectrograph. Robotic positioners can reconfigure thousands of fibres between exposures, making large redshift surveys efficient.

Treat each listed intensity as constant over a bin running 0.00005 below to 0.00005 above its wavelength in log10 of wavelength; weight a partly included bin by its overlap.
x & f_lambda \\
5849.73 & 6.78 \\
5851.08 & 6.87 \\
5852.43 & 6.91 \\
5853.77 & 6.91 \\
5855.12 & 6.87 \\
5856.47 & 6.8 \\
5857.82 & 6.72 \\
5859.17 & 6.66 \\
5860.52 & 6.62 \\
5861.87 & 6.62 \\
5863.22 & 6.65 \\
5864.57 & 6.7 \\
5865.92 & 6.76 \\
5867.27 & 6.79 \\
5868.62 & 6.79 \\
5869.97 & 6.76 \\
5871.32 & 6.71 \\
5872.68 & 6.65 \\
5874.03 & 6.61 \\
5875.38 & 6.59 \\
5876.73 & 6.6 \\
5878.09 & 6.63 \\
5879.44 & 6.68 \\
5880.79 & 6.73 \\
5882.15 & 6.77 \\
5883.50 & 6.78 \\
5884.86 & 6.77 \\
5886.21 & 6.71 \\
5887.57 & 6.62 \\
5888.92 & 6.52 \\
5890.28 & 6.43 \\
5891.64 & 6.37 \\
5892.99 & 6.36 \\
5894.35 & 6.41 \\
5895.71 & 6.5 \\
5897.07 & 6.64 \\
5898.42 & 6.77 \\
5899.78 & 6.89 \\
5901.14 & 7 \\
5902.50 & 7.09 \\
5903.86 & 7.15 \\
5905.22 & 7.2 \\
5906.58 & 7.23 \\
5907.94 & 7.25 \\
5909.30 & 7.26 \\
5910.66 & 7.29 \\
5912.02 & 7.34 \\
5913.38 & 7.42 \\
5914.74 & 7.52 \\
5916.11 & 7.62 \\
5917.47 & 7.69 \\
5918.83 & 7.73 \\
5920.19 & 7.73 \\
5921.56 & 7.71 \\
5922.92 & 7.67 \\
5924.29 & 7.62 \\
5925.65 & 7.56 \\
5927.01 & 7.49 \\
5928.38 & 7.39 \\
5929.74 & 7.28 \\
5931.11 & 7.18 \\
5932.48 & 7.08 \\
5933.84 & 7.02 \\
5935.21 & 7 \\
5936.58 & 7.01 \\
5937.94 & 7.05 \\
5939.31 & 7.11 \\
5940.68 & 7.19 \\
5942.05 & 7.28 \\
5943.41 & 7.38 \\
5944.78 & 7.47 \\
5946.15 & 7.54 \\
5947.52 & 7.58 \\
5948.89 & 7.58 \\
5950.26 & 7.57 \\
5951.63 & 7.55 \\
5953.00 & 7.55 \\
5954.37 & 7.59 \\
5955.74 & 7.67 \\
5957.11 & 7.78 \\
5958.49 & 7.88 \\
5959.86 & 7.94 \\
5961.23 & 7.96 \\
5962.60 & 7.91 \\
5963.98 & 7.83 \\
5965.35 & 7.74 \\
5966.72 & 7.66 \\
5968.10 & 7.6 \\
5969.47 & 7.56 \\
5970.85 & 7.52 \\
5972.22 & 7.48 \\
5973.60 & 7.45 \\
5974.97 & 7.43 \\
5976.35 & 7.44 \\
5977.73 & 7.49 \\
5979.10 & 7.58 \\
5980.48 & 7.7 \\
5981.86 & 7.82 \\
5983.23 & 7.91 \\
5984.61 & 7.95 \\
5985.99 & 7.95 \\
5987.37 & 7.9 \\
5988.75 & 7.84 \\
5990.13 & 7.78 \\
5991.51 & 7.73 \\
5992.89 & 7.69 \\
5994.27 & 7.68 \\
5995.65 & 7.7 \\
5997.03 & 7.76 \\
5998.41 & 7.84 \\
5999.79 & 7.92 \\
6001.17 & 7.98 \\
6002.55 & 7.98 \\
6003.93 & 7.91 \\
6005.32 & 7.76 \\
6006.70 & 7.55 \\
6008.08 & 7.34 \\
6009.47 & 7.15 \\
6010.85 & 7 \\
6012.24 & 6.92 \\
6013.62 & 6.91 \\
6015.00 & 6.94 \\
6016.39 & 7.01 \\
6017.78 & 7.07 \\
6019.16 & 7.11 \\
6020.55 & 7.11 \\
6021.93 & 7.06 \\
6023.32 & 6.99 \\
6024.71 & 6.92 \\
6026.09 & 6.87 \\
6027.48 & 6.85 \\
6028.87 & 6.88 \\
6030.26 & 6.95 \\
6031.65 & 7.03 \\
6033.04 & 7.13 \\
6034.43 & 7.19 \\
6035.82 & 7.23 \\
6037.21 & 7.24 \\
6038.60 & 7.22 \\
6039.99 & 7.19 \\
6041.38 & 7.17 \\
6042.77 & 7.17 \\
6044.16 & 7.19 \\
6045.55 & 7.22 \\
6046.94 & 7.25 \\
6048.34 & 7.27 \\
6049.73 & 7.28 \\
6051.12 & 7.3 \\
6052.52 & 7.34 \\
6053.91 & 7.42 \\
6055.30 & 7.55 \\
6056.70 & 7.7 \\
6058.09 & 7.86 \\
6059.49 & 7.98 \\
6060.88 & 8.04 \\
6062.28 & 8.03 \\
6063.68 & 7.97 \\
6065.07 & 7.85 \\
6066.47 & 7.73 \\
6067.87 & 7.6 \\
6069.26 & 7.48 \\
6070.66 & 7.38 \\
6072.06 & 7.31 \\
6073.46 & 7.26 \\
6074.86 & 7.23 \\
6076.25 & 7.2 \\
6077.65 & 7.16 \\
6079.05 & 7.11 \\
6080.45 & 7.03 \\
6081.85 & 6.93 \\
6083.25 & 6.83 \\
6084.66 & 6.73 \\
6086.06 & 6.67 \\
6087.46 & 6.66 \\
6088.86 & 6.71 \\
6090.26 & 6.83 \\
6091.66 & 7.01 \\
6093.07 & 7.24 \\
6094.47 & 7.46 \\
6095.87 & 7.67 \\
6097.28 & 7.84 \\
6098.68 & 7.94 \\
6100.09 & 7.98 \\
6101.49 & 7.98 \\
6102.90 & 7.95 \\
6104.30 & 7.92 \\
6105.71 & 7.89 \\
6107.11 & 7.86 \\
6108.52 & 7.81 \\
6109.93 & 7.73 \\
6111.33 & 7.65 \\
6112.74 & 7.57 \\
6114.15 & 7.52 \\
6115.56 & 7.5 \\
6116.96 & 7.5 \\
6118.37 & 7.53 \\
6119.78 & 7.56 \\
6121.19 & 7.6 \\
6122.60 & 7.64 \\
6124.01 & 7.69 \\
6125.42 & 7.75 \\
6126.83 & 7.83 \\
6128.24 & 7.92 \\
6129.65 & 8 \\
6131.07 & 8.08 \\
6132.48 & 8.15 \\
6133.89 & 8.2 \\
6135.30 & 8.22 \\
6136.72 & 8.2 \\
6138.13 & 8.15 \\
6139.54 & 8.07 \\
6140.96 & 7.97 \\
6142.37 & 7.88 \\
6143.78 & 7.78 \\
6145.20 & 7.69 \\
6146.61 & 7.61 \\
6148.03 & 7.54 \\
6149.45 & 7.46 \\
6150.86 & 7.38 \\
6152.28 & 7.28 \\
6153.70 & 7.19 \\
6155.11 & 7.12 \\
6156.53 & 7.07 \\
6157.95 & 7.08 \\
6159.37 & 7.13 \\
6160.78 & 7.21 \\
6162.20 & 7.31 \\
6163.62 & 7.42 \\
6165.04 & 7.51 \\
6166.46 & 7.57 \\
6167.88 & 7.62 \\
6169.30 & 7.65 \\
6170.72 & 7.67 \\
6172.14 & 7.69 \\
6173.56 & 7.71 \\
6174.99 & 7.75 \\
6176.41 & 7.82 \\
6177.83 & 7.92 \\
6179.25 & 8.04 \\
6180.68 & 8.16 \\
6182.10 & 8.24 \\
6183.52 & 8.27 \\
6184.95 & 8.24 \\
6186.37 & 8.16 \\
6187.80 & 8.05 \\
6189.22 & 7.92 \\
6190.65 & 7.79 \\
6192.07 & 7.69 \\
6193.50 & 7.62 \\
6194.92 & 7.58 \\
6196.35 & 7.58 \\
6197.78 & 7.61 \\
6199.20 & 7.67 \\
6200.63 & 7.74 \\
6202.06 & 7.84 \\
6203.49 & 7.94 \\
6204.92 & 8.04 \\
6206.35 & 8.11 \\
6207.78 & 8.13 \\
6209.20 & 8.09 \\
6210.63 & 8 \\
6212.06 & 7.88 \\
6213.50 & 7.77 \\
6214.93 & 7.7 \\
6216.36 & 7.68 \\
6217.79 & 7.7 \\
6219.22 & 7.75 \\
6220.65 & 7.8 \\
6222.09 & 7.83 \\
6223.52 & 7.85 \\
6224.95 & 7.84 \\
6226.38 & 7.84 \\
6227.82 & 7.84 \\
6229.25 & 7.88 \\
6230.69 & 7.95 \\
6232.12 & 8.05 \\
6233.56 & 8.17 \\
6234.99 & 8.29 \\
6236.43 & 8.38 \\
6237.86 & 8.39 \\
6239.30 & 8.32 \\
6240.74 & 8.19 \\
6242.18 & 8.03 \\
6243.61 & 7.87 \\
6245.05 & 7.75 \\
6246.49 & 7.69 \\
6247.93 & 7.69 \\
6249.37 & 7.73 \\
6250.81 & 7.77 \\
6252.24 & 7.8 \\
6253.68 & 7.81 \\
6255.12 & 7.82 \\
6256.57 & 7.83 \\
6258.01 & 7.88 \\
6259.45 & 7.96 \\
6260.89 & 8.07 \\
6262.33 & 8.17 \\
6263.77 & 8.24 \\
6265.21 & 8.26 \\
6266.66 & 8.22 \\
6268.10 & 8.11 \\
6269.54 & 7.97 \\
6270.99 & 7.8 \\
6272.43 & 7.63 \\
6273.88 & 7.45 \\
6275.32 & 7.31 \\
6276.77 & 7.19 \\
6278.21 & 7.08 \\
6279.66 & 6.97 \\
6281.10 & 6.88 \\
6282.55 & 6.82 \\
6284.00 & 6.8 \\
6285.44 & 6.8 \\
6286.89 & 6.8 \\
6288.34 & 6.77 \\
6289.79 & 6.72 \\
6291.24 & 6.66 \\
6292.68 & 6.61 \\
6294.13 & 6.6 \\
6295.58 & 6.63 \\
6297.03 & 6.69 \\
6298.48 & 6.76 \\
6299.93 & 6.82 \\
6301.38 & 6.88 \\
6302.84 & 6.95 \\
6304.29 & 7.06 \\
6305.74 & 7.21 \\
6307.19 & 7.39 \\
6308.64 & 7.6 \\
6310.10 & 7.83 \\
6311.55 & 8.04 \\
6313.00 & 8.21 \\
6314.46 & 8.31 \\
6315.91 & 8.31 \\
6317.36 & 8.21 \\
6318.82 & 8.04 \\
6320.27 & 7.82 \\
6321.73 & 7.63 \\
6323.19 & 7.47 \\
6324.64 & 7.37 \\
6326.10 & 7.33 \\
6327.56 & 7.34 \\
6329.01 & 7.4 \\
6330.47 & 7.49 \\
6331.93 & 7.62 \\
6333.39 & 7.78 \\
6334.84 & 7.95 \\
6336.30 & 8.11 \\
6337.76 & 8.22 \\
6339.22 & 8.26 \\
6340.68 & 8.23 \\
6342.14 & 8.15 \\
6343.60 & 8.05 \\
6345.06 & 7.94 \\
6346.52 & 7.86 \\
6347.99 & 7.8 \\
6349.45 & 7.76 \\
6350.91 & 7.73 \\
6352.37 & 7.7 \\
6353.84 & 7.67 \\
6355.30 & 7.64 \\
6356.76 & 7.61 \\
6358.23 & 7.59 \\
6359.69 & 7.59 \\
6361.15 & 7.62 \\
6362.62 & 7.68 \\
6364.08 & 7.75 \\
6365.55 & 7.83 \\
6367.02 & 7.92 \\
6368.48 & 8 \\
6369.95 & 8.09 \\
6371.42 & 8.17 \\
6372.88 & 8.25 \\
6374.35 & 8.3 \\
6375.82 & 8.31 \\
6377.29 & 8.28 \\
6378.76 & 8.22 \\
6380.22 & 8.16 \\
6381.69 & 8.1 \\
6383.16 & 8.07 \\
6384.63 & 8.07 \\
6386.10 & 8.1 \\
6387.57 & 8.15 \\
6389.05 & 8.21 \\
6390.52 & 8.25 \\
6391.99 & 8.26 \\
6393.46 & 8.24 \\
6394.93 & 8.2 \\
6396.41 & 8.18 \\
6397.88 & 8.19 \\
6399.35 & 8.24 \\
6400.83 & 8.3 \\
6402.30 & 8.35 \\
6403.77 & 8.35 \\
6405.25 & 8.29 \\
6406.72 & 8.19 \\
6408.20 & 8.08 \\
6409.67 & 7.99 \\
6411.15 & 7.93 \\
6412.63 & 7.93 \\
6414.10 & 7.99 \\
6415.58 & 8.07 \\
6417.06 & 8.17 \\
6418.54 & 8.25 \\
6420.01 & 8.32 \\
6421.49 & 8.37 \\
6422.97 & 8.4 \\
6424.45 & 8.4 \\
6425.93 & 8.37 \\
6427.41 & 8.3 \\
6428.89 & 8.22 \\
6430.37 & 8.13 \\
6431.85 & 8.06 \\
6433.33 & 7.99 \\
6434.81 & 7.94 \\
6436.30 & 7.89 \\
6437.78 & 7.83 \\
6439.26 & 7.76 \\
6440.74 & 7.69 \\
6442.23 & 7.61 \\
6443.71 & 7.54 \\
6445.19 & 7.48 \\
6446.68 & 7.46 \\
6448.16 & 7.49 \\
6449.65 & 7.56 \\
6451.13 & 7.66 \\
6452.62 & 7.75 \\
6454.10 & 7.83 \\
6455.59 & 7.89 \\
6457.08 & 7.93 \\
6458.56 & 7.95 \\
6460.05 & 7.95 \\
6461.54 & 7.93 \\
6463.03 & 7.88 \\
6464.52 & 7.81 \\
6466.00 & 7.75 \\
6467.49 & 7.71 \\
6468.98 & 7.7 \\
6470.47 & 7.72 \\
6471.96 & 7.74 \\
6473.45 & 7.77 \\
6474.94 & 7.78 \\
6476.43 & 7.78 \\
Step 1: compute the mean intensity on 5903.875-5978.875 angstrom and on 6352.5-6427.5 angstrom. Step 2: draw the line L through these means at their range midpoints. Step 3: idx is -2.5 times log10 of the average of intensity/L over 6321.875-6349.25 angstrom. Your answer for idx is 0.03 mag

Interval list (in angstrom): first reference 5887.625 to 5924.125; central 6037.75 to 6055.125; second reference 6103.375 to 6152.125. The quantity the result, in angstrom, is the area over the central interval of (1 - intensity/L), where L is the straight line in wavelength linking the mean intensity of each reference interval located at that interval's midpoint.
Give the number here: 0.6 angstrom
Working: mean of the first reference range 7.11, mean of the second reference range 7.79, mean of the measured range 7.26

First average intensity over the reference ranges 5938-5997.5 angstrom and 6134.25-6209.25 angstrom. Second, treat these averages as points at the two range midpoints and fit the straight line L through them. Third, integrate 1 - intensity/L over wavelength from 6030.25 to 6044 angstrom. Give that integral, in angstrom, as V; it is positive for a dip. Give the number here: 0.91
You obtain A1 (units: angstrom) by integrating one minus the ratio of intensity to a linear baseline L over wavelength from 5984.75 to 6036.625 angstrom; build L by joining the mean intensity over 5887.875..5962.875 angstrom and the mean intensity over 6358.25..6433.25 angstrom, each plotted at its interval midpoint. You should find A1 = 0.5 angstrom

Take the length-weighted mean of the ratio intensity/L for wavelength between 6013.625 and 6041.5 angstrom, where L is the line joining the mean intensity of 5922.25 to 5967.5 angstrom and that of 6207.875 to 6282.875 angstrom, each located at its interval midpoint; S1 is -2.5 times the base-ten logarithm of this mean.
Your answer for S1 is 0.08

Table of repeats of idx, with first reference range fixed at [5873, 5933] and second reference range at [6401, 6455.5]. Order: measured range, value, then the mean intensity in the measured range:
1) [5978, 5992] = -0.09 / 7.81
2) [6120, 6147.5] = -0.06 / 7.91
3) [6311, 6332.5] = 0.00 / 7.77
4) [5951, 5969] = -0.09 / 7.74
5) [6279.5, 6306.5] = 0.14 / 6.81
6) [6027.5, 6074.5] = -0.01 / 7.4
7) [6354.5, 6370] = 0.02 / 7.74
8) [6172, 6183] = -0.06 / 7.93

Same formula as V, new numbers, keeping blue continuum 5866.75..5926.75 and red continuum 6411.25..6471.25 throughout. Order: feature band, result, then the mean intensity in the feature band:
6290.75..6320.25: 1.3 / 7.36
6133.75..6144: -0.9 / 8.07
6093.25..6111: -1.2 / 7.82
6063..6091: 0.4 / 7.18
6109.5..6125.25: -0.5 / 7.6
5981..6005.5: -2.4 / 7.84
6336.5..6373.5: -0.6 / 7.89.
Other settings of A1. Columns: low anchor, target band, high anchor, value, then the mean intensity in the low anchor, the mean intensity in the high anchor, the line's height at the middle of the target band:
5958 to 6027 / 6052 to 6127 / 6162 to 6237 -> 1.83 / 7.54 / 7.86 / 7.69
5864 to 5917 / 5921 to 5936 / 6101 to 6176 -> -0.83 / 6.85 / 7.67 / 6.97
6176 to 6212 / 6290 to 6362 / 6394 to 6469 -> 3.49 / 7.93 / 7.99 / 7.96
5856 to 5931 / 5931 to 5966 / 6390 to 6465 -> -2.03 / 6.96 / 8.02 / 7.07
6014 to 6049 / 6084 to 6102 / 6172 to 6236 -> 0.24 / 7.09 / 7.9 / 7.38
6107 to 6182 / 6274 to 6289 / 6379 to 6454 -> 1.72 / 7.68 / 8.05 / 7.87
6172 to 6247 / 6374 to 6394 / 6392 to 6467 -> -0.51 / 7.92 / 8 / 7.99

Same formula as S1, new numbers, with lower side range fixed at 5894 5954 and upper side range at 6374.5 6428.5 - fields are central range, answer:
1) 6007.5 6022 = 0.06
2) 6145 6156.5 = 0.05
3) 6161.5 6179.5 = 0.01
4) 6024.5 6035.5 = 0.08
